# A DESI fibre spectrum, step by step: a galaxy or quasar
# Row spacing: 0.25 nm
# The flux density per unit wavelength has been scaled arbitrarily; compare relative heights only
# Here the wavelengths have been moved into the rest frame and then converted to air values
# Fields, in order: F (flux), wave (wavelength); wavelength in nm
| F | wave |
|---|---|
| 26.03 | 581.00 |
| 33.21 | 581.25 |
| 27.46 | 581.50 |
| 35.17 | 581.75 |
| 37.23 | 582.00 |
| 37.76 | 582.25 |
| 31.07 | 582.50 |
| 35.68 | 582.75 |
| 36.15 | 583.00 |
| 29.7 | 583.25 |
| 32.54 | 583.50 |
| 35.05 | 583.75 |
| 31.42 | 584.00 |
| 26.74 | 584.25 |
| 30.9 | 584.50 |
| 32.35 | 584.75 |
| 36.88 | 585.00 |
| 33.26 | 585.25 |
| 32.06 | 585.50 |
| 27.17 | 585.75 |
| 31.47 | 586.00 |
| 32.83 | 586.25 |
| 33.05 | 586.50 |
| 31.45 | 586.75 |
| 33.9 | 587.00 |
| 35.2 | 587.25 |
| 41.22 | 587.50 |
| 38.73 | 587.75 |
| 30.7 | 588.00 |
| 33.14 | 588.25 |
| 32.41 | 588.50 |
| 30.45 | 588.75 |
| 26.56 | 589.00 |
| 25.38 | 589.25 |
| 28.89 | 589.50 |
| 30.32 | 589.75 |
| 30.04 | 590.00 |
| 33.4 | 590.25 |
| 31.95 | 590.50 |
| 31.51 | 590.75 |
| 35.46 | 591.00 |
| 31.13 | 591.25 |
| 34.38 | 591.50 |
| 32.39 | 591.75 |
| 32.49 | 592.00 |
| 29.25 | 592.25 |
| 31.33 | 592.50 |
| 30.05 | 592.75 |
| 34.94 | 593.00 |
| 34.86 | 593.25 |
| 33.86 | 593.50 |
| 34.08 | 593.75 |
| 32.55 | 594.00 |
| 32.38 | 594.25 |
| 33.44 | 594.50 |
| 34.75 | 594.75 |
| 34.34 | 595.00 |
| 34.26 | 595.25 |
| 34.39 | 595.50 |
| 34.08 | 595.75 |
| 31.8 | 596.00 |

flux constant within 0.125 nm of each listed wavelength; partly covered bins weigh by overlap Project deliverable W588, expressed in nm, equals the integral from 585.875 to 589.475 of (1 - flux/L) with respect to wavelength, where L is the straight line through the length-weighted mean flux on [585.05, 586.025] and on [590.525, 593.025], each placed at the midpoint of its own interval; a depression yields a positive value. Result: -0.097 nm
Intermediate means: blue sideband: 31.4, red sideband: 32.2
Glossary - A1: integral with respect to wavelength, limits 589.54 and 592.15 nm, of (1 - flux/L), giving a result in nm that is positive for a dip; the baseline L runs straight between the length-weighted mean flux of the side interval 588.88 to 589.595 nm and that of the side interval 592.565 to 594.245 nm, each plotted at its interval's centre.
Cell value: -0.25 nm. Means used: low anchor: 26.9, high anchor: 33.2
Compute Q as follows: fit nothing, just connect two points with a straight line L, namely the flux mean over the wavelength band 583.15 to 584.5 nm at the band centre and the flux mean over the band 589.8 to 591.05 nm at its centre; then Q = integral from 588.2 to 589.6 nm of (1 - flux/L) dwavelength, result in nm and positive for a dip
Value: 0.12 nm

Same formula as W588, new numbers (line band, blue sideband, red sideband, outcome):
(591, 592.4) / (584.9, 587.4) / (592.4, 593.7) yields 0.03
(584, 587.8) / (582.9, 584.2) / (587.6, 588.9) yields -0.02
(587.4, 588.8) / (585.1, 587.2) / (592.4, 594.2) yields -0.09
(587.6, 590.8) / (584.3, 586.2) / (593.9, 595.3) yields 0.14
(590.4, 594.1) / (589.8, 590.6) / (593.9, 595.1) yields -0.02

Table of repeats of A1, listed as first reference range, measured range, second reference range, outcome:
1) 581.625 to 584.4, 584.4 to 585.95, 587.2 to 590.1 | 0.036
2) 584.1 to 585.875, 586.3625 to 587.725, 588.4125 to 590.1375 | -0.224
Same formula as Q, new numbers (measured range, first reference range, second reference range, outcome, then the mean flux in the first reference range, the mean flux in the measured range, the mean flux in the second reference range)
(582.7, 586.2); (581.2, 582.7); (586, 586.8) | 0.09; 33.8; 32.2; 32.4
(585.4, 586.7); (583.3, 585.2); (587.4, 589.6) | 0.03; 32.2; 31.3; 31.9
